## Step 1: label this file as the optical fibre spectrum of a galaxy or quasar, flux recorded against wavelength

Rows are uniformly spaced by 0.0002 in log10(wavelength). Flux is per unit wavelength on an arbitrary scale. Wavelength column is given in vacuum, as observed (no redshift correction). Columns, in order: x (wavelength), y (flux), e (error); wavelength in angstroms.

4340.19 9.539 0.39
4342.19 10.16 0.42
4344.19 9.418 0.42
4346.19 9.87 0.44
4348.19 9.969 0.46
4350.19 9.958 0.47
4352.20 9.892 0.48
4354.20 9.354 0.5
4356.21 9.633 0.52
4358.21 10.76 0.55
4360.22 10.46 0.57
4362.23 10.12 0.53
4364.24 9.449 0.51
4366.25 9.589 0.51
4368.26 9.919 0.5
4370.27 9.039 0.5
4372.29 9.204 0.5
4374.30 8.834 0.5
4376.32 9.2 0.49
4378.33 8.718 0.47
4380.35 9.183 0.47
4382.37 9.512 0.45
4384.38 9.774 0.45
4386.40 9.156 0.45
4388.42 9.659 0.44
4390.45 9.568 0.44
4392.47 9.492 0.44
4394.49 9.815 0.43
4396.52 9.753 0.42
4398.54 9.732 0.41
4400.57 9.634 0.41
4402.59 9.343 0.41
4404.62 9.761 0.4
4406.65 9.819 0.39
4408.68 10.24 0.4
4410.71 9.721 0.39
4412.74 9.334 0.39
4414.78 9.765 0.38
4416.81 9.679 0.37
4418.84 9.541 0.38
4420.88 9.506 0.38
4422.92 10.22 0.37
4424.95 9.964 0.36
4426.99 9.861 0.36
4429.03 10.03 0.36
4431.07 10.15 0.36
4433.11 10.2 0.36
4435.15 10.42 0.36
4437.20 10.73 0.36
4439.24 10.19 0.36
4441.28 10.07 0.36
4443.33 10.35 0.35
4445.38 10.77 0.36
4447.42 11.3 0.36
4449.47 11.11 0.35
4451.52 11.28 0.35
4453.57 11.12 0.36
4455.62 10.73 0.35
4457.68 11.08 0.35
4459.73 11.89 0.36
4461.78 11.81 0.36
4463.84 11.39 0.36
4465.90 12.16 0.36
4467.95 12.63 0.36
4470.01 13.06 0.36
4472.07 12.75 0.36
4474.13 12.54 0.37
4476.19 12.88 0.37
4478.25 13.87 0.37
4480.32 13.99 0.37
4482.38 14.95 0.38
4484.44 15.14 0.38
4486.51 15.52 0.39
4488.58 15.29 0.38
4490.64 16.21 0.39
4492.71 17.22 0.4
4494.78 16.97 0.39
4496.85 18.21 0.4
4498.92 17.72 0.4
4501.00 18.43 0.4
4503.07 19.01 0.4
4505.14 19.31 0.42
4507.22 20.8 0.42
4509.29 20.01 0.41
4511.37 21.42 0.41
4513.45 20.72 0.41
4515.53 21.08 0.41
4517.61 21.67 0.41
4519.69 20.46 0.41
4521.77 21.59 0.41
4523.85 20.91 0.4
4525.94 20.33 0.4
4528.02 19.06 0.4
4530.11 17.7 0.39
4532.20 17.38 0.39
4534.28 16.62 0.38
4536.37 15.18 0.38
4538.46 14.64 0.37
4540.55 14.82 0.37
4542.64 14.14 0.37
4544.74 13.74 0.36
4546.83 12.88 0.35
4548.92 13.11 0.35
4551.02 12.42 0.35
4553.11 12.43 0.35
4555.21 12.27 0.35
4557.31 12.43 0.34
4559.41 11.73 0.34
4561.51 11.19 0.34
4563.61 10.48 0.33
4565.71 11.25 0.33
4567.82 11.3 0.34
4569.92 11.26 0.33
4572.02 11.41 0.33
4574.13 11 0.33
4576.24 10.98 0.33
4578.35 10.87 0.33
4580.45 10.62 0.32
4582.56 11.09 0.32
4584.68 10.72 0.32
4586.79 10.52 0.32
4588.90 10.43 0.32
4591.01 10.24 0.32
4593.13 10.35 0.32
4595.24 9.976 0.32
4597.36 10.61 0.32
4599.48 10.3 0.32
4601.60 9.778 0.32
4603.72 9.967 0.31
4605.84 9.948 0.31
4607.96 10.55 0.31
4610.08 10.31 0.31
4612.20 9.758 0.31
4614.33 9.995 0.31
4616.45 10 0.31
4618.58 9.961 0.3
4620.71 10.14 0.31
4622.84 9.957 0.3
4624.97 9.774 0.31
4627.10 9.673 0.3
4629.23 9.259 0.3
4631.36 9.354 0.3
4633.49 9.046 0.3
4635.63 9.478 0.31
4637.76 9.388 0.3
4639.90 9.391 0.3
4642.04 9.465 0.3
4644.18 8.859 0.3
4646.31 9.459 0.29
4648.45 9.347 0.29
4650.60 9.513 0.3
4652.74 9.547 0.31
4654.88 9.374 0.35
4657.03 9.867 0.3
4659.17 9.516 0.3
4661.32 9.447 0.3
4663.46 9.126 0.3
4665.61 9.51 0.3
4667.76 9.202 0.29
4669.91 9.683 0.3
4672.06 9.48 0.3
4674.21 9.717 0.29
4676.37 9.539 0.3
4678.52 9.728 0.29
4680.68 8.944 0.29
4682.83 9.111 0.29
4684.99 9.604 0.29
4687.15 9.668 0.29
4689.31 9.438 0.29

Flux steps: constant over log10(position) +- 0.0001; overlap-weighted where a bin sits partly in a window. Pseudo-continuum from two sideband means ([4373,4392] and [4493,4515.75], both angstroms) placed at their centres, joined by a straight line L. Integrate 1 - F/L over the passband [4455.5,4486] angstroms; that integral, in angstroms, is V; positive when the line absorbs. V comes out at 6.9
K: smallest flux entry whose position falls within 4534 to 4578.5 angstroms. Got 10.48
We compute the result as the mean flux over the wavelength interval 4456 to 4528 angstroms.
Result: 16.6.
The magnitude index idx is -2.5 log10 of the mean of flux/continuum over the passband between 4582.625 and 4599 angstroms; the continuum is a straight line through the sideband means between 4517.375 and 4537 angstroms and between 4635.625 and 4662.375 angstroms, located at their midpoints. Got 0.32 mag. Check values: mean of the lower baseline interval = 19.1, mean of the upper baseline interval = 9.43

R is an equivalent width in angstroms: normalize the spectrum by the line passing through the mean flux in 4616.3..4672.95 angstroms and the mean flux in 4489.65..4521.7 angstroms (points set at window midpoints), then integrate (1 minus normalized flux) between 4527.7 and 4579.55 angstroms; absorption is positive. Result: 9.5 angstroms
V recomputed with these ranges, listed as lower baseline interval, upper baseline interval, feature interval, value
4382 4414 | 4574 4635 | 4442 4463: -2.89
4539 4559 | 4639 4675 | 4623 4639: 1.36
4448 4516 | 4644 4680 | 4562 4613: 5.37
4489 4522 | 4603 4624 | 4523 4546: 0.25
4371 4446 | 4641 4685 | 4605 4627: -1.25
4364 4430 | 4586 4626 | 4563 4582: -1.87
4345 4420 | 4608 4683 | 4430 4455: -2.67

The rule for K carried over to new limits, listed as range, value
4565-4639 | 9.046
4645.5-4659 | 9.347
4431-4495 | 10.07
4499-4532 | 17.7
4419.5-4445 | 9.506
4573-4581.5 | 10.62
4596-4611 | 9.778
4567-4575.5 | 11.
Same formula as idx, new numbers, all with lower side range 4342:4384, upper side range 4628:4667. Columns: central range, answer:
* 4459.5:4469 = -0.248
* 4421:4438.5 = -0.065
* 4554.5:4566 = -0.218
